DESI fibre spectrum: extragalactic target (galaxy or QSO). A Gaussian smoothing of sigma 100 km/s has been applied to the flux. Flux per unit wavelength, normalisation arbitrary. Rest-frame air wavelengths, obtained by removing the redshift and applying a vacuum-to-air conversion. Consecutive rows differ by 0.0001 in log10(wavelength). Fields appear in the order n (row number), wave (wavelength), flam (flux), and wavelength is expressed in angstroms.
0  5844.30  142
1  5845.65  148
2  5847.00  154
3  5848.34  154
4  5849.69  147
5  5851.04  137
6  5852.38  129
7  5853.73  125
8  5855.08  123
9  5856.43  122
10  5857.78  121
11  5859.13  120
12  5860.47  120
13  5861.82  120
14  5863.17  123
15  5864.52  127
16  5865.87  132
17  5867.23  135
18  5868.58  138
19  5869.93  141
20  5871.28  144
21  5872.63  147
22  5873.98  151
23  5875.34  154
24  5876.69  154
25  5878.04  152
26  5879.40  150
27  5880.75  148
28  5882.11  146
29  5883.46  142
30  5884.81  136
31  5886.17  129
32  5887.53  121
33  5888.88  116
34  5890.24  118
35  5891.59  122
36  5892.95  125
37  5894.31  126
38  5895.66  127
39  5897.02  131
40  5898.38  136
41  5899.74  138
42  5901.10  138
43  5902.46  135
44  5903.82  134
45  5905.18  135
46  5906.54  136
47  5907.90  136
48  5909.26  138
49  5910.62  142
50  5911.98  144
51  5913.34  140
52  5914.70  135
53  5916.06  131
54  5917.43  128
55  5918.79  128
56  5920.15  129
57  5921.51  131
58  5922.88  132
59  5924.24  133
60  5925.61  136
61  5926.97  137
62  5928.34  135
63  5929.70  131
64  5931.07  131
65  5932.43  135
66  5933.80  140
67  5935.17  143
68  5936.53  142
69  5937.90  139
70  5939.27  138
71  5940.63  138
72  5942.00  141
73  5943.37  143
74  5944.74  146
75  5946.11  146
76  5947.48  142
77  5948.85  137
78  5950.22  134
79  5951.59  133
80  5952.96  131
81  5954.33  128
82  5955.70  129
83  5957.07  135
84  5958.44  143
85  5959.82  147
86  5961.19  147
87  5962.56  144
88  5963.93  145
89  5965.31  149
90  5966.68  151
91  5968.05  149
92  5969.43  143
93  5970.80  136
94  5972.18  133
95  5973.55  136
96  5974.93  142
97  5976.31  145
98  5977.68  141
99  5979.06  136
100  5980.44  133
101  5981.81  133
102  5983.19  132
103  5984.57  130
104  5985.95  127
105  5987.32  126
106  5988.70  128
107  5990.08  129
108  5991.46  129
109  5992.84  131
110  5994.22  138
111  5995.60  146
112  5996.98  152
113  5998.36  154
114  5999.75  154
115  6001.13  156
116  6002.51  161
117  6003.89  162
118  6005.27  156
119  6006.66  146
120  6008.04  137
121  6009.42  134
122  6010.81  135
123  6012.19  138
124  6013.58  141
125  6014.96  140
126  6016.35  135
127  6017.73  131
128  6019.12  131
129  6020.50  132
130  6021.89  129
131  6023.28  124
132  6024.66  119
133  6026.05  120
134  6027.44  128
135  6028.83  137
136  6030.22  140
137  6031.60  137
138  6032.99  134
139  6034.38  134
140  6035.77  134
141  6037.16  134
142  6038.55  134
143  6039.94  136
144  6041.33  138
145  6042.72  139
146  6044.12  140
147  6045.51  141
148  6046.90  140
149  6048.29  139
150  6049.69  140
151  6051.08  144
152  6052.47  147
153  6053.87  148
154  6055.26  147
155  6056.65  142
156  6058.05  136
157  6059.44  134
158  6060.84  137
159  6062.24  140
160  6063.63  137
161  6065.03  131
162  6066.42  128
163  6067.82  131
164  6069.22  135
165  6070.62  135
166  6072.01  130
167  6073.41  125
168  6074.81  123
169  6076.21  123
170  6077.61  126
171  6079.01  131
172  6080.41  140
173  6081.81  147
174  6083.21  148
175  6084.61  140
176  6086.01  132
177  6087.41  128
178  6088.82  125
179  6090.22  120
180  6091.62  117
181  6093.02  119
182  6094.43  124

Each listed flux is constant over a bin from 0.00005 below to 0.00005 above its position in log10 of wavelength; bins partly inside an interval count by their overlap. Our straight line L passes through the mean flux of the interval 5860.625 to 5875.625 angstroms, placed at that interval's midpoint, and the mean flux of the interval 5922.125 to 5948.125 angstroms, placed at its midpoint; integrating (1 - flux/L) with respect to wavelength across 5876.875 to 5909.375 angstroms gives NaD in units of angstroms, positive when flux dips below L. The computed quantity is 0.68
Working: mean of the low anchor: 136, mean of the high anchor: 138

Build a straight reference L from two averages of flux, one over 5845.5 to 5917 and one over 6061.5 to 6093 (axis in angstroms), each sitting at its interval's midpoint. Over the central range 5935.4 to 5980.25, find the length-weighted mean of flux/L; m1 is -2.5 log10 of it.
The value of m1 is -0.05 mag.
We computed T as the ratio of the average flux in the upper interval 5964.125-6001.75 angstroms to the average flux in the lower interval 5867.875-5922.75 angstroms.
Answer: 1.02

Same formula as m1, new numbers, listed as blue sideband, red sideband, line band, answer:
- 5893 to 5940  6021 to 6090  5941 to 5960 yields -0.024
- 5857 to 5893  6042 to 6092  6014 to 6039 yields 0.026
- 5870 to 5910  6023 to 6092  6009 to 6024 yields 0.012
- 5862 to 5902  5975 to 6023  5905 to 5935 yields 0.016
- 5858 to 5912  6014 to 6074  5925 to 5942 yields -0.018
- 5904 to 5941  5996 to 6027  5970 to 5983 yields 0.011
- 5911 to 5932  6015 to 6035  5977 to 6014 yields -0.067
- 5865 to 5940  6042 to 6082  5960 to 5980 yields -0.050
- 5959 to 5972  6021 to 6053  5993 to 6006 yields -0.089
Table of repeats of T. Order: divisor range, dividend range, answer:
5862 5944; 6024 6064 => 1.01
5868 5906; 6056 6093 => 0.96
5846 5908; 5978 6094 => 1.01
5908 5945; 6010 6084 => 0.99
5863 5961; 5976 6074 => 1.01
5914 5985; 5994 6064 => 1.01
